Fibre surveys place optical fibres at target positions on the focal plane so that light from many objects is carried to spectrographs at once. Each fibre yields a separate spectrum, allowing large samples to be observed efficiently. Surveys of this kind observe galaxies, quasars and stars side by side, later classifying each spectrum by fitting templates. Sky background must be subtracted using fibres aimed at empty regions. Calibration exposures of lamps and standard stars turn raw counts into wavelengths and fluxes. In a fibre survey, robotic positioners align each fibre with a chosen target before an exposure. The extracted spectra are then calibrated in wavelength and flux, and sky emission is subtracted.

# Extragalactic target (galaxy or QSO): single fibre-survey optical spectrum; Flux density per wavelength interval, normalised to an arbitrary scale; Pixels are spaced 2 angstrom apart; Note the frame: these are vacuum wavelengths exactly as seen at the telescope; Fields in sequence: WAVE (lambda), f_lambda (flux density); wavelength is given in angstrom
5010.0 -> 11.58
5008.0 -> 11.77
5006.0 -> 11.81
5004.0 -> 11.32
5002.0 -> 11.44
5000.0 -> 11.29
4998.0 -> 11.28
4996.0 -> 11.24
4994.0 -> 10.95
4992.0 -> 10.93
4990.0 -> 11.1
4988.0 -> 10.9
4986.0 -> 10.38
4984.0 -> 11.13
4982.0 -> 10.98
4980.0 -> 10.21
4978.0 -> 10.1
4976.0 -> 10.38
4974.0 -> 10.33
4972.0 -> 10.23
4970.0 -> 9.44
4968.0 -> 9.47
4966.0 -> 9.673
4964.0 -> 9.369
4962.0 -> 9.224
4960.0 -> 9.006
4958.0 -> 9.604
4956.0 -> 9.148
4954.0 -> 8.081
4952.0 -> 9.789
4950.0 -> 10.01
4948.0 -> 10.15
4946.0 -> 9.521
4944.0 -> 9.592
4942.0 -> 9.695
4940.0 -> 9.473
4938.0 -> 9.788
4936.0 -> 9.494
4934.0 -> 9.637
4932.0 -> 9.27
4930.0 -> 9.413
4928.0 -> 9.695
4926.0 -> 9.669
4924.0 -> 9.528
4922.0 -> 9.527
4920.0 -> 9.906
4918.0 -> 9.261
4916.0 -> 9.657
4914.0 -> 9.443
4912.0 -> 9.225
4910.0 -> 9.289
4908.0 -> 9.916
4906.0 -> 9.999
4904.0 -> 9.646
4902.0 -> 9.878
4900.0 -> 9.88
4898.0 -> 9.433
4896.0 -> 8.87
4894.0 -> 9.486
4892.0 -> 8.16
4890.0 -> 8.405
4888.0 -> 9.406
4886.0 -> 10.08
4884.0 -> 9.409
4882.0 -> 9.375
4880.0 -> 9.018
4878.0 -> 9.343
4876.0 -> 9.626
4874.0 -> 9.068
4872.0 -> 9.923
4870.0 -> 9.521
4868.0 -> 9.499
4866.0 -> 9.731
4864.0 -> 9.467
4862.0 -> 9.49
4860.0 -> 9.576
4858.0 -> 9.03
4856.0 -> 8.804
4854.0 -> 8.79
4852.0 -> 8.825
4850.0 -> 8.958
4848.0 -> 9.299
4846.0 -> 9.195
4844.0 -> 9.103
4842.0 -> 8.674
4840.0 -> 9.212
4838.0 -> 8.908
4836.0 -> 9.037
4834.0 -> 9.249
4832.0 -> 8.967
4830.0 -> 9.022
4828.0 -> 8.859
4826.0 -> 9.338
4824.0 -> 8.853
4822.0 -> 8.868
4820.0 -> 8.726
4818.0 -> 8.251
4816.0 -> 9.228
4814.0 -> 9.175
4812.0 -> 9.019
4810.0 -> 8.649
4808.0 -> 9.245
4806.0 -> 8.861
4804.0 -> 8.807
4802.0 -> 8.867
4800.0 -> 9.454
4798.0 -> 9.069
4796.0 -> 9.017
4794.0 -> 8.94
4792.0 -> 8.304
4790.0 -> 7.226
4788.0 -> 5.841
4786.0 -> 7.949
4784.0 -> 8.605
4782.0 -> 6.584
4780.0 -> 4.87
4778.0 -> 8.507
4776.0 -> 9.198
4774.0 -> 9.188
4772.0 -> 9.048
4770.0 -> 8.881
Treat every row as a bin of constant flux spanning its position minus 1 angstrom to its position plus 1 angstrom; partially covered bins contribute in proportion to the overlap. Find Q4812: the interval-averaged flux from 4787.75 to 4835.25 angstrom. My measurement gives 8.79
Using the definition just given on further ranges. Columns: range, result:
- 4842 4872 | 9.24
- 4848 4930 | 9.39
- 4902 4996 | 9.83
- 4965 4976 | 9.88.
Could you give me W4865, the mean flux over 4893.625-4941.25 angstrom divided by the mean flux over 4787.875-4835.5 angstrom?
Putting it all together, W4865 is 1.1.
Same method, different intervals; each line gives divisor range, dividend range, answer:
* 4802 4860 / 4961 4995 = 1.15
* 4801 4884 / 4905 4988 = 1.07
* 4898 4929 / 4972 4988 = 1.09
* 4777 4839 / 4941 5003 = 1.19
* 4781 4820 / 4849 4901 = 1.09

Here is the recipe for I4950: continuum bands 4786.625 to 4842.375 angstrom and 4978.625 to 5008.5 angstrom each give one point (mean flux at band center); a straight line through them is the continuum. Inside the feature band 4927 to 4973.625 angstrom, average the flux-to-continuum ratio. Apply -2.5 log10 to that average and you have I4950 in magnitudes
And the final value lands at 0.11 mag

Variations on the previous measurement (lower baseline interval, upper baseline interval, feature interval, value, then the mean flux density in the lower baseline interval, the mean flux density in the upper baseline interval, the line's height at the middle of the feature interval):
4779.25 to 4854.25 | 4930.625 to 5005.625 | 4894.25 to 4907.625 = -0.019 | 8.64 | 10.1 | 9.46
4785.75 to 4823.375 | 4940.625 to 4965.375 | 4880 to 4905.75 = -0.028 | 8.62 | 9.44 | 9.11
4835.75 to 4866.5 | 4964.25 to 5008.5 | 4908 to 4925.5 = 0.043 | 9.12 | 10.7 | 9.89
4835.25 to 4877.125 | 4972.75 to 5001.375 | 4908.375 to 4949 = 0.059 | 9.23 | 10.8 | 10.1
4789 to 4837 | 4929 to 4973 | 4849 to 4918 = -0.019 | 8.88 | 9.5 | 9.2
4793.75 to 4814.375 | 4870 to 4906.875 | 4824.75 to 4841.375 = 0.009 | 9.01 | 9.39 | 9.14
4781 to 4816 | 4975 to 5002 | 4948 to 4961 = 0.120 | 8.47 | 10.9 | 10.4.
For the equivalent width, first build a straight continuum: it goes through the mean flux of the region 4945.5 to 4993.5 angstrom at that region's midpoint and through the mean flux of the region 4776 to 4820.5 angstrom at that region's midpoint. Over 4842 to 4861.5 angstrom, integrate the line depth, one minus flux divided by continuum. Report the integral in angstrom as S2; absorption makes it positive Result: -0.4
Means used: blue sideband 8.34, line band 9.06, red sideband 9.98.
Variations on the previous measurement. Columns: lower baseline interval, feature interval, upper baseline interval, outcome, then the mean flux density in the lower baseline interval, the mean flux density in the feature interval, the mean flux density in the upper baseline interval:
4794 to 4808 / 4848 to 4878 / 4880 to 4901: -0.4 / 9.02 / 9.31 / 9.24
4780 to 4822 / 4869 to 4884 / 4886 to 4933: -0.5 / 8.41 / 9.41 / 9.45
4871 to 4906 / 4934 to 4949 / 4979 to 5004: 0.8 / 9.37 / 9.67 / 11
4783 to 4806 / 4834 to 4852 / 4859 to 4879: 0.2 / 8.39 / 9.05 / 9.52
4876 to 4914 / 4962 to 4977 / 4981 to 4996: 1.2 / 9.39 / 9.8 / 10.9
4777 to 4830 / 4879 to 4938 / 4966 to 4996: 1.1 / 8.44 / 9.45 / 10.5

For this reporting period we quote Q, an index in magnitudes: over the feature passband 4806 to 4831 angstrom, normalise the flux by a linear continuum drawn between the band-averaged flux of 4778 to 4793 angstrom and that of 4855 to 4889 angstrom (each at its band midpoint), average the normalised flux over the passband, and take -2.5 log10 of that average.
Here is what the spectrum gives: -0.12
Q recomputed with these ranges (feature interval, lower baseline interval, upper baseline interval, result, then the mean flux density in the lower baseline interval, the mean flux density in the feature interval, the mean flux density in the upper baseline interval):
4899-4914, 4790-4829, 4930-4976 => -0.04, 8.88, 9.67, 9.56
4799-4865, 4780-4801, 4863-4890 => -0.04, 7.95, 9.02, 9.46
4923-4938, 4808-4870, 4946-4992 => 0.02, 9.07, 9.55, 9.95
